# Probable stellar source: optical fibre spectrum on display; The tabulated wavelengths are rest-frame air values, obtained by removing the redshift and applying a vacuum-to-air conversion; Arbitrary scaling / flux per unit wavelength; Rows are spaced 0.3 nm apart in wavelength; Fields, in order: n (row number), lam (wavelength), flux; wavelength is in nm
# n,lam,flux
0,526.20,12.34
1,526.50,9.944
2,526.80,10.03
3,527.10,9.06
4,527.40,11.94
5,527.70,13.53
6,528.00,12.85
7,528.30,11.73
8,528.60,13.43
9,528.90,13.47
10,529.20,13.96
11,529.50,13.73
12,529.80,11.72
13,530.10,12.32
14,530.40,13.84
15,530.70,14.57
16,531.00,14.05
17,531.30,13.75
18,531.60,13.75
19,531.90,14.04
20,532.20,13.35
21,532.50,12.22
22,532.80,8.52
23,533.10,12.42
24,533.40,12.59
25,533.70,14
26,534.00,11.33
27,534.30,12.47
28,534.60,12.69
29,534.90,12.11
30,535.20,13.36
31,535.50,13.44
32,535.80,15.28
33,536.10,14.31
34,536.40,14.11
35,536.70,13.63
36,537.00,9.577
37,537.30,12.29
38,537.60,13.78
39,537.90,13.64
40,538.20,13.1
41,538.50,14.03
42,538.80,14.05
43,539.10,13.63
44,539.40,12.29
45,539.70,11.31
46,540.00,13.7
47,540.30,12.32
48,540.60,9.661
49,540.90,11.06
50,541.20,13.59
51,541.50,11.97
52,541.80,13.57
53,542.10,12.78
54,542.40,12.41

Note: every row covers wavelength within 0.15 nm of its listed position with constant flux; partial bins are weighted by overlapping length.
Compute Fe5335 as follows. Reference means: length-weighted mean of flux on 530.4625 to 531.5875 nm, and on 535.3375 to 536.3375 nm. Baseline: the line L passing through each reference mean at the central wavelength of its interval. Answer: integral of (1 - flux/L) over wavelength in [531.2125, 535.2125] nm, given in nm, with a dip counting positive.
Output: 0.451 nm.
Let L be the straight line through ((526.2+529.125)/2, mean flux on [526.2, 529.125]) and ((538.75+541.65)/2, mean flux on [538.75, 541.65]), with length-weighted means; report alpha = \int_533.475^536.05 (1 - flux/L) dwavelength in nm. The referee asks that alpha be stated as -0.21 nm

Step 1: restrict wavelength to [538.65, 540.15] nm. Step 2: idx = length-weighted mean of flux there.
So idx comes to 13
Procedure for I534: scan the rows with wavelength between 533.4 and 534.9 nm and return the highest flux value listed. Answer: 14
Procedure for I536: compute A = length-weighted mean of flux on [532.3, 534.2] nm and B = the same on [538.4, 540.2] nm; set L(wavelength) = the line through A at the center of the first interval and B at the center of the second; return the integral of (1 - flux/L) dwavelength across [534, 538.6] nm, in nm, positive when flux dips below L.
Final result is -0.22 nm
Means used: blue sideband 11.9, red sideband 13.1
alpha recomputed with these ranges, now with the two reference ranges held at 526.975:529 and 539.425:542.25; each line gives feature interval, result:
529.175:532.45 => -0.32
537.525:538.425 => -0.09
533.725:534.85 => -0.01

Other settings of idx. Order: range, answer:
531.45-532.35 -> 13.7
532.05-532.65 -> 12.8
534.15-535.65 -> 12.8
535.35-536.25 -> 14.3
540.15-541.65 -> 11.7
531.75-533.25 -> 12.1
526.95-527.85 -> 11.5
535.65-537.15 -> 13.4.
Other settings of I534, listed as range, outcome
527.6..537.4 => 15.28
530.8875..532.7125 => 14.05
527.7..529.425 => 13.96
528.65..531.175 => 14.57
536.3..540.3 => 14.11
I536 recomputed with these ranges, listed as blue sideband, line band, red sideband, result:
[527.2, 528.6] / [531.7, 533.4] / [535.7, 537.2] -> 0.09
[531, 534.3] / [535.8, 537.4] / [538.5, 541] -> -0.07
